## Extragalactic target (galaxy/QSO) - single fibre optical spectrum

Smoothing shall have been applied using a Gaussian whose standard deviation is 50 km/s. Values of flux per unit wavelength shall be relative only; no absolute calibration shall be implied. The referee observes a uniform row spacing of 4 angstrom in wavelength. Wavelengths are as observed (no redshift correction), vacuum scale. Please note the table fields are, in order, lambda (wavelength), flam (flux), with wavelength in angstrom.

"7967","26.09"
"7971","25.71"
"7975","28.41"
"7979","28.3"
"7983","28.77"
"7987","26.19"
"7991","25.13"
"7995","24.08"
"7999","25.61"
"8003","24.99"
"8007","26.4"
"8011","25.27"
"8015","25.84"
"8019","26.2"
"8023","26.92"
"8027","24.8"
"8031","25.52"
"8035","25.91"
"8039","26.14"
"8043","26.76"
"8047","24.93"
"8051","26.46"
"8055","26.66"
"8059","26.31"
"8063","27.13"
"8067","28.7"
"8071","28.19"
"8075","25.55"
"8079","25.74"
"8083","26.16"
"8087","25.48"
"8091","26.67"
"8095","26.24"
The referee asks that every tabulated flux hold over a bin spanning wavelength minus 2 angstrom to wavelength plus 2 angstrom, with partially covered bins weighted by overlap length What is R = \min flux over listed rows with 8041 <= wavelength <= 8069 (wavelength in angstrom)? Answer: 24.93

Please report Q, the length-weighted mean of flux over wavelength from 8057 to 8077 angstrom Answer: 27.2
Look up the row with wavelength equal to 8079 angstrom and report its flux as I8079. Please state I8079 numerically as 25.74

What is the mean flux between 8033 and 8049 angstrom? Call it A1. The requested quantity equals 25.9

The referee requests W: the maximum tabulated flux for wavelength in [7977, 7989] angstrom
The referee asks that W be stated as 28.77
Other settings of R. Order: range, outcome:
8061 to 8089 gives 25.48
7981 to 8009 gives 24.08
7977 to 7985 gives 28.3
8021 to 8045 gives 24.8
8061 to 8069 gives 27.13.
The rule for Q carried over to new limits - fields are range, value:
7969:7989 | 27.5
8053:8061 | 26.5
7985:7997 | 25.1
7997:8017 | 25.6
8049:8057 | 26.6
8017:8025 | 26.6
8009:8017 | 25.6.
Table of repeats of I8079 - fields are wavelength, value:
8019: 26.2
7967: 26.09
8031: 25.52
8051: 26.46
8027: 24.8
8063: 27.13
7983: 28.77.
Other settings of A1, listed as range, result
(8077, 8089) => 25.8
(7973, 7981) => 28.4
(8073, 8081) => 25.6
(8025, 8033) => 25.2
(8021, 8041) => 25.9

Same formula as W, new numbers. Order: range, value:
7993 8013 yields 26.4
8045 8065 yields 27.13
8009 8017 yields 25.84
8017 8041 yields 26.92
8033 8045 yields 26.76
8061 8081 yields 28.7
